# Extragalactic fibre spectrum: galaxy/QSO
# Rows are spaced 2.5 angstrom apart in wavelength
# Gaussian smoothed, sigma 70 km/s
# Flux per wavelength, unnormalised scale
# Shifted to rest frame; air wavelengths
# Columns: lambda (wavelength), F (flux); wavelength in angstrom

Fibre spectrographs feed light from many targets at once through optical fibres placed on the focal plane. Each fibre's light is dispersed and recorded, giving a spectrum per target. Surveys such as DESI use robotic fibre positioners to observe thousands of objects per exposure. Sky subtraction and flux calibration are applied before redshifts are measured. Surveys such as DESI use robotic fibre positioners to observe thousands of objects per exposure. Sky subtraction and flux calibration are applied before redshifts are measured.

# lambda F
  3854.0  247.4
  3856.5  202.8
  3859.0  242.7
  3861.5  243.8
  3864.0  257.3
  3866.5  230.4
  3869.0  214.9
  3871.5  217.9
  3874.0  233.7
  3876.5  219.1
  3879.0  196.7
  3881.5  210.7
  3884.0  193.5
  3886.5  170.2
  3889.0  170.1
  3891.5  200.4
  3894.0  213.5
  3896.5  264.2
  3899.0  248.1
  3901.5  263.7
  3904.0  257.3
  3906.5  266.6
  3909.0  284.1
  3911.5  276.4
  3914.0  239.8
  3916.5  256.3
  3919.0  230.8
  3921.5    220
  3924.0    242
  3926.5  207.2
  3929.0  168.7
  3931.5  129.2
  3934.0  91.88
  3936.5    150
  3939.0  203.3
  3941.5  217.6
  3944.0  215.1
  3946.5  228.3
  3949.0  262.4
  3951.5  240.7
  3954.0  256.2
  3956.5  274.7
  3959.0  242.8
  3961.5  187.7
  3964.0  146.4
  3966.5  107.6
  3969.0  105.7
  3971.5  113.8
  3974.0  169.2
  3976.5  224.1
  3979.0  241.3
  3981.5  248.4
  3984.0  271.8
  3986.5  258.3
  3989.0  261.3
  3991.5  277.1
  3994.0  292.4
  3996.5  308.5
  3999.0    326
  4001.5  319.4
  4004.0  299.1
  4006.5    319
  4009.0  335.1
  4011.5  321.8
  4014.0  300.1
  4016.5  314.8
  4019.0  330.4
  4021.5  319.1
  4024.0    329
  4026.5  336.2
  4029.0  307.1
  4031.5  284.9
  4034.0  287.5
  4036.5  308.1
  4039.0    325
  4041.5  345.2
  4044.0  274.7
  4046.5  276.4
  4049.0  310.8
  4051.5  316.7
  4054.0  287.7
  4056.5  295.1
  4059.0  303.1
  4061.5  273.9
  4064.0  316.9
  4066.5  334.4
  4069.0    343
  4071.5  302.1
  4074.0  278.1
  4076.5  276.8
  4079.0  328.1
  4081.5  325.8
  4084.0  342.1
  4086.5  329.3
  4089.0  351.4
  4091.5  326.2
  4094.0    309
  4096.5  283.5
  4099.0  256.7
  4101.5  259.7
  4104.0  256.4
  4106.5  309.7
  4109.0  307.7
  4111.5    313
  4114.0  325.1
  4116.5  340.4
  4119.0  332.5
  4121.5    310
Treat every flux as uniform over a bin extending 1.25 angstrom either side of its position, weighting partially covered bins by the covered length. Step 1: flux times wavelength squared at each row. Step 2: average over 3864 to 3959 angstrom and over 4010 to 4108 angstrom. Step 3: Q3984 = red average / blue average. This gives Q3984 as 1.5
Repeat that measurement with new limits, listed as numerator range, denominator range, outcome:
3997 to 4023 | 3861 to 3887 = 1.57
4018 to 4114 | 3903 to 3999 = 1.47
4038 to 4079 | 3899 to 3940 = 1.49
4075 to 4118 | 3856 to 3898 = 1.59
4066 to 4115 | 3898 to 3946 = 1.53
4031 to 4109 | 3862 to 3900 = 1.55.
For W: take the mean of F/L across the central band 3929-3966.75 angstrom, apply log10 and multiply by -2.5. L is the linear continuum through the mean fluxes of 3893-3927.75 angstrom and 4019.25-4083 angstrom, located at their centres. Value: 0.31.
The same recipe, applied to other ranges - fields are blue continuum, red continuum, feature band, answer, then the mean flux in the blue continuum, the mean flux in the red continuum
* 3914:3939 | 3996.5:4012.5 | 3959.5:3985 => 0.418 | 192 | 319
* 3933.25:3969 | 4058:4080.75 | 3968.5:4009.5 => -0.098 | 200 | 307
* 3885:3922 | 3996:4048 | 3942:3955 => 0.117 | 237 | 313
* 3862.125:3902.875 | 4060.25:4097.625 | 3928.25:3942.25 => 0.480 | 220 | 315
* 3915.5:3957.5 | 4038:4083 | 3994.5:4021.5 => -0.190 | 211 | 306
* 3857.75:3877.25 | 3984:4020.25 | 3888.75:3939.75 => 0.168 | 233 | 303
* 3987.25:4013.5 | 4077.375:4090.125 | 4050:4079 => 0.080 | 305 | 333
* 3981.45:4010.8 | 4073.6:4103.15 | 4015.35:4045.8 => -0.048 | 295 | 306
